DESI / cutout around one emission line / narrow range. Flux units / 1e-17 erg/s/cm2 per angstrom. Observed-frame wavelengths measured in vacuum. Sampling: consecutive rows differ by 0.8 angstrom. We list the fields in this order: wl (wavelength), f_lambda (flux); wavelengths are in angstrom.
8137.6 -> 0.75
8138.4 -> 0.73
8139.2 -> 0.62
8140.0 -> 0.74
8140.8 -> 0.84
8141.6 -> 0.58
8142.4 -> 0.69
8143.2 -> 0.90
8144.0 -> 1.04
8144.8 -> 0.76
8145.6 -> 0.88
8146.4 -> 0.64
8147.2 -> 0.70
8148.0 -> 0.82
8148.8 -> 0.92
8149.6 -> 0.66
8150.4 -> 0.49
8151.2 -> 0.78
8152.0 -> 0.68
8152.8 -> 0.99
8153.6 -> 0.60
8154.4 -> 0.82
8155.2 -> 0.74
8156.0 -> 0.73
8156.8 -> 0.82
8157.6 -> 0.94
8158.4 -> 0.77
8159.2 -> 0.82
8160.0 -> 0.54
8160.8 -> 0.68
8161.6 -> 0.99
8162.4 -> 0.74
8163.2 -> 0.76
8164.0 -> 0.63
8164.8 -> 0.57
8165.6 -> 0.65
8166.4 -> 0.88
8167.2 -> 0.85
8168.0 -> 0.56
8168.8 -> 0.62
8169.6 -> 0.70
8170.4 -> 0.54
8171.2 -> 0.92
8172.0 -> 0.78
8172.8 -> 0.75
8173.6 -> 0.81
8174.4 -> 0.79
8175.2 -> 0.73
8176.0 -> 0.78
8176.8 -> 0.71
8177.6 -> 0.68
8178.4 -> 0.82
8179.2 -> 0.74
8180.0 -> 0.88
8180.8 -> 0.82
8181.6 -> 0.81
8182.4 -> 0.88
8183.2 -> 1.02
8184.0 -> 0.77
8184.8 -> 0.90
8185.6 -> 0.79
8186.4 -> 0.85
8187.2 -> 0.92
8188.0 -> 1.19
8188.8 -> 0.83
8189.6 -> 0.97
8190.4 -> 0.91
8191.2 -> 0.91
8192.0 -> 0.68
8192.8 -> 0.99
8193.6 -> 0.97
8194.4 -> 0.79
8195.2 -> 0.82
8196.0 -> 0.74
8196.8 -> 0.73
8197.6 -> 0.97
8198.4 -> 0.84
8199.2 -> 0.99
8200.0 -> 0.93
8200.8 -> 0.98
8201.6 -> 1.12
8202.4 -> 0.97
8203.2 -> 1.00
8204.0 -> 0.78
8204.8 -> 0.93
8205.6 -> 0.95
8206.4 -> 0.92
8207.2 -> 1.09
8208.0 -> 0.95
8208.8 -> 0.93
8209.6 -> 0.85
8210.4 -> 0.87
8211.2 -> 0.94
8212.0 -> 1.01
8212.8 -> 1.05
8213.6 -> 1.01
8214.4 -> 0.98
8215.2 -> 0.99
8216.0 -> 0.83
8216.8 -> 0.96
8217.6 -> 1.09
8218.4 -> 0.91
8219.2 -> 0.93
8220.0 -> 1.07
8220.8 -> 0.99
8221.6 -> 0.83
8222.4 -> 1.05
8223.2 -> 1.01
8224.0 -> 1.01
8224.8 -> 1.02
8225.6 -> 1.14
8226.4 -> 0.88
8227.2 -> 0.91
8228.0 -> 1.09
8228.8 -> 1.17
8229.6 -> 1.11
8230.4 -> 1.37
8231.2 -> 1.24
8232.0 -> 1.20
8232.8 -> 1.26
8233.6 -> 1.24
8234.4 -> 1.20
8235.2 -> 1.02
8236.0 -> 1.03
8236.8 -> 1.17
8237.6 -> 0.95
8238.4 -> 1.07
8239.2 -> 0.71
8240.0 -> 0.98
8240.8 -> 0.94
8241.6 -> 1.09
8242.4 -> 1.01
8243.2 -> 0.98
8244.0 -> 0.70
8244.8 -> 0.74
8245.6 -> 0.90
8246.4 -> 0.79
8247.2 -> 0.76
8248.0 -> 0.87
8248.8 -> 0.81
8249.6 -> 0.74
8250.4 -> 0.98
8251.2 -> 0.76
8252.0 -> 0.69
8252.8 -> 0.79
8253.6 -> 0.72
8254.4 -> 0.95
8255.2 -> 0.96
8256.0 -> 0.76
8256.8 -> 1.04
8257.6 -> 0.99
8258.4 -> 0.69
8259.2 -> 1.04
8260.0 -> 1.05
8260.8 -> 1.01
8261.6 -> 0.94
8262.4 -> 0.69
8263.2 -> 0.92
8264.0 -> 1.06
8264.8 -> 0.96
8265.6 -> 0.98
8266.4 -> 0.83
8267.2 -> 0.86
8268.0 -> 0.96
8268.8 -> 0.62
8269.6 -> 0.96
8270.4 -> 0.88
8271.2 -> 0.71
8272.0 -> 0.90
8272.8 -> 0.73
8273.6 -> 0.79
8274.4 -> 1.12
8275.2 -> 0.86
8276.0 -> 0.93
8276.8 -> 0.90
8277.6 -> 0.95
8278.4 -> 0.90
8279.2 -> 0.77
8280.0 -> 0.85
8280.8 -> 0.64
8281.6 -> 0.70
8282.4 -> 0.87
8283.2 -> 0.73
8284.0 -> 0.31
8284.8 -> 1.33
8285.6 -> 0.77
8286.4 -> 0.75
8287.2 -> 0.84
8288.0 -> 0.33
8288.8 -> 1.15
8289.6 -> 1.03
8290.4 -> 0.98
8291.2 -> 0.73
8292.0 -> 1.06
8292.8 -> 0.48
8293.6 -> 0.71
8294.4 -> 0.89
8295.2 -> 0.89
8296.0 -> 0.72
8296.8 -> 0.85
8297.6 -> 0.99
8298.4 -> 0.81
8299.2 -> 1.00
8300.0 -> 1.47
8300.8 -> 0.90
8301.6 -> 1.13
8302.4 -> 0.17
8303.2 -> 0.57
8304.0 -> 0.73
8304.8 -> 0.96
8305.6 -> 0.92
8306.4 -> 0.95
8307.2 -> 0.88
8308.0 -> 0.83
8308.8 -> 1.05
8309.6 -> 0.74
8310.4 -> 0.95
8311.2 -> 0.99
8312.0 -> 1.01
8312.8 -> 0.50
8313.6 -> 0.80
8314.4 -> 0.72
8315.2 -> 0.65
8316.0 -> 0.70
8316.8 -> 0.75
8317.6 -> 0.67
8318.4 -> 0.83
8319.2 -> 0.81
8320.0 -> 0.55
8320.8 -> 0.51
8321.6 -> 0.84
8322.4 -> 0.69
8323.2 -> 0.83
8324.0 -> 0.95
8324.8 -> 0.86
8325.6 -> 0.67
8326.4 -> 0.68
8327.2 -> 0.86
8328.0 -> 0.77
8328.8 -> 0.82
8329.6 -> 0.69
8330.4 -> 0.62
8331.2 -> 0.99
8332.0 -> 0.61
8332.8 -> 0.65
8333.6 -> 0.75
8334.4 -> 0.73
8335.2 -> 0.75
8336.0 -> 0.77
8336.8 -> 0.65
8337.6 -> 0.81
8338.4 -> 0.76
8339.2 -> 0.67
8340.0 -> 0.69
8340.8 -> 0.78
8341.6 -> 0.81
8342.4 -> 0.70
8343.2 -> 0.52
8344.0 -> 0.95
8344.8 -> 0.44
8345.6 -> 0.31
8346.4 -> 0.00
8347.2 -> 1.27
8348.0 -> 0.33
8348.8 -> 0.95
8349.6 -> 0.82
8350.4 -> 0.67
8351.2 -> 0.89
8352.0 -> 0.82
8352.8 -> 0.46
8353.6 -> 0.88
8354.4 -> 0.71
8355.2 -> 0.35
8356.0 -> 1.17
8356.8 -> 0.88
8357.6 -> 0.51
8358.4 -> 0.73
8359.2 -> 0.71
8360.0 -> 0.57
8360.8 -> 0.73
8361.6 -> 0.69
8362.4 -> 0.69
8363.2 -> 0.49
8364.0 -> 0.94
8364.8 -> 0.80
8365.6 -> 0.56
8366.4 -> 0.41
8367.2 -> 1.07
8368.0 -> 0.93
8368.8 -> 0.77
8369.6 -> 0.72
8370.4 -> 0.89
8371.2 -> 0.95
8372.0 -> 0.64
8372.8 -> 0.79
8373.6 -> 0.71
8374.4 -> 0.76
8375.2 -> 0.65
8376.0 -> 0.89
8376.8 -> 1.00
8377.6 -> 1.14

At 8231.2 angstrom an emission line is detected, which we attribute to H-beta 4861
